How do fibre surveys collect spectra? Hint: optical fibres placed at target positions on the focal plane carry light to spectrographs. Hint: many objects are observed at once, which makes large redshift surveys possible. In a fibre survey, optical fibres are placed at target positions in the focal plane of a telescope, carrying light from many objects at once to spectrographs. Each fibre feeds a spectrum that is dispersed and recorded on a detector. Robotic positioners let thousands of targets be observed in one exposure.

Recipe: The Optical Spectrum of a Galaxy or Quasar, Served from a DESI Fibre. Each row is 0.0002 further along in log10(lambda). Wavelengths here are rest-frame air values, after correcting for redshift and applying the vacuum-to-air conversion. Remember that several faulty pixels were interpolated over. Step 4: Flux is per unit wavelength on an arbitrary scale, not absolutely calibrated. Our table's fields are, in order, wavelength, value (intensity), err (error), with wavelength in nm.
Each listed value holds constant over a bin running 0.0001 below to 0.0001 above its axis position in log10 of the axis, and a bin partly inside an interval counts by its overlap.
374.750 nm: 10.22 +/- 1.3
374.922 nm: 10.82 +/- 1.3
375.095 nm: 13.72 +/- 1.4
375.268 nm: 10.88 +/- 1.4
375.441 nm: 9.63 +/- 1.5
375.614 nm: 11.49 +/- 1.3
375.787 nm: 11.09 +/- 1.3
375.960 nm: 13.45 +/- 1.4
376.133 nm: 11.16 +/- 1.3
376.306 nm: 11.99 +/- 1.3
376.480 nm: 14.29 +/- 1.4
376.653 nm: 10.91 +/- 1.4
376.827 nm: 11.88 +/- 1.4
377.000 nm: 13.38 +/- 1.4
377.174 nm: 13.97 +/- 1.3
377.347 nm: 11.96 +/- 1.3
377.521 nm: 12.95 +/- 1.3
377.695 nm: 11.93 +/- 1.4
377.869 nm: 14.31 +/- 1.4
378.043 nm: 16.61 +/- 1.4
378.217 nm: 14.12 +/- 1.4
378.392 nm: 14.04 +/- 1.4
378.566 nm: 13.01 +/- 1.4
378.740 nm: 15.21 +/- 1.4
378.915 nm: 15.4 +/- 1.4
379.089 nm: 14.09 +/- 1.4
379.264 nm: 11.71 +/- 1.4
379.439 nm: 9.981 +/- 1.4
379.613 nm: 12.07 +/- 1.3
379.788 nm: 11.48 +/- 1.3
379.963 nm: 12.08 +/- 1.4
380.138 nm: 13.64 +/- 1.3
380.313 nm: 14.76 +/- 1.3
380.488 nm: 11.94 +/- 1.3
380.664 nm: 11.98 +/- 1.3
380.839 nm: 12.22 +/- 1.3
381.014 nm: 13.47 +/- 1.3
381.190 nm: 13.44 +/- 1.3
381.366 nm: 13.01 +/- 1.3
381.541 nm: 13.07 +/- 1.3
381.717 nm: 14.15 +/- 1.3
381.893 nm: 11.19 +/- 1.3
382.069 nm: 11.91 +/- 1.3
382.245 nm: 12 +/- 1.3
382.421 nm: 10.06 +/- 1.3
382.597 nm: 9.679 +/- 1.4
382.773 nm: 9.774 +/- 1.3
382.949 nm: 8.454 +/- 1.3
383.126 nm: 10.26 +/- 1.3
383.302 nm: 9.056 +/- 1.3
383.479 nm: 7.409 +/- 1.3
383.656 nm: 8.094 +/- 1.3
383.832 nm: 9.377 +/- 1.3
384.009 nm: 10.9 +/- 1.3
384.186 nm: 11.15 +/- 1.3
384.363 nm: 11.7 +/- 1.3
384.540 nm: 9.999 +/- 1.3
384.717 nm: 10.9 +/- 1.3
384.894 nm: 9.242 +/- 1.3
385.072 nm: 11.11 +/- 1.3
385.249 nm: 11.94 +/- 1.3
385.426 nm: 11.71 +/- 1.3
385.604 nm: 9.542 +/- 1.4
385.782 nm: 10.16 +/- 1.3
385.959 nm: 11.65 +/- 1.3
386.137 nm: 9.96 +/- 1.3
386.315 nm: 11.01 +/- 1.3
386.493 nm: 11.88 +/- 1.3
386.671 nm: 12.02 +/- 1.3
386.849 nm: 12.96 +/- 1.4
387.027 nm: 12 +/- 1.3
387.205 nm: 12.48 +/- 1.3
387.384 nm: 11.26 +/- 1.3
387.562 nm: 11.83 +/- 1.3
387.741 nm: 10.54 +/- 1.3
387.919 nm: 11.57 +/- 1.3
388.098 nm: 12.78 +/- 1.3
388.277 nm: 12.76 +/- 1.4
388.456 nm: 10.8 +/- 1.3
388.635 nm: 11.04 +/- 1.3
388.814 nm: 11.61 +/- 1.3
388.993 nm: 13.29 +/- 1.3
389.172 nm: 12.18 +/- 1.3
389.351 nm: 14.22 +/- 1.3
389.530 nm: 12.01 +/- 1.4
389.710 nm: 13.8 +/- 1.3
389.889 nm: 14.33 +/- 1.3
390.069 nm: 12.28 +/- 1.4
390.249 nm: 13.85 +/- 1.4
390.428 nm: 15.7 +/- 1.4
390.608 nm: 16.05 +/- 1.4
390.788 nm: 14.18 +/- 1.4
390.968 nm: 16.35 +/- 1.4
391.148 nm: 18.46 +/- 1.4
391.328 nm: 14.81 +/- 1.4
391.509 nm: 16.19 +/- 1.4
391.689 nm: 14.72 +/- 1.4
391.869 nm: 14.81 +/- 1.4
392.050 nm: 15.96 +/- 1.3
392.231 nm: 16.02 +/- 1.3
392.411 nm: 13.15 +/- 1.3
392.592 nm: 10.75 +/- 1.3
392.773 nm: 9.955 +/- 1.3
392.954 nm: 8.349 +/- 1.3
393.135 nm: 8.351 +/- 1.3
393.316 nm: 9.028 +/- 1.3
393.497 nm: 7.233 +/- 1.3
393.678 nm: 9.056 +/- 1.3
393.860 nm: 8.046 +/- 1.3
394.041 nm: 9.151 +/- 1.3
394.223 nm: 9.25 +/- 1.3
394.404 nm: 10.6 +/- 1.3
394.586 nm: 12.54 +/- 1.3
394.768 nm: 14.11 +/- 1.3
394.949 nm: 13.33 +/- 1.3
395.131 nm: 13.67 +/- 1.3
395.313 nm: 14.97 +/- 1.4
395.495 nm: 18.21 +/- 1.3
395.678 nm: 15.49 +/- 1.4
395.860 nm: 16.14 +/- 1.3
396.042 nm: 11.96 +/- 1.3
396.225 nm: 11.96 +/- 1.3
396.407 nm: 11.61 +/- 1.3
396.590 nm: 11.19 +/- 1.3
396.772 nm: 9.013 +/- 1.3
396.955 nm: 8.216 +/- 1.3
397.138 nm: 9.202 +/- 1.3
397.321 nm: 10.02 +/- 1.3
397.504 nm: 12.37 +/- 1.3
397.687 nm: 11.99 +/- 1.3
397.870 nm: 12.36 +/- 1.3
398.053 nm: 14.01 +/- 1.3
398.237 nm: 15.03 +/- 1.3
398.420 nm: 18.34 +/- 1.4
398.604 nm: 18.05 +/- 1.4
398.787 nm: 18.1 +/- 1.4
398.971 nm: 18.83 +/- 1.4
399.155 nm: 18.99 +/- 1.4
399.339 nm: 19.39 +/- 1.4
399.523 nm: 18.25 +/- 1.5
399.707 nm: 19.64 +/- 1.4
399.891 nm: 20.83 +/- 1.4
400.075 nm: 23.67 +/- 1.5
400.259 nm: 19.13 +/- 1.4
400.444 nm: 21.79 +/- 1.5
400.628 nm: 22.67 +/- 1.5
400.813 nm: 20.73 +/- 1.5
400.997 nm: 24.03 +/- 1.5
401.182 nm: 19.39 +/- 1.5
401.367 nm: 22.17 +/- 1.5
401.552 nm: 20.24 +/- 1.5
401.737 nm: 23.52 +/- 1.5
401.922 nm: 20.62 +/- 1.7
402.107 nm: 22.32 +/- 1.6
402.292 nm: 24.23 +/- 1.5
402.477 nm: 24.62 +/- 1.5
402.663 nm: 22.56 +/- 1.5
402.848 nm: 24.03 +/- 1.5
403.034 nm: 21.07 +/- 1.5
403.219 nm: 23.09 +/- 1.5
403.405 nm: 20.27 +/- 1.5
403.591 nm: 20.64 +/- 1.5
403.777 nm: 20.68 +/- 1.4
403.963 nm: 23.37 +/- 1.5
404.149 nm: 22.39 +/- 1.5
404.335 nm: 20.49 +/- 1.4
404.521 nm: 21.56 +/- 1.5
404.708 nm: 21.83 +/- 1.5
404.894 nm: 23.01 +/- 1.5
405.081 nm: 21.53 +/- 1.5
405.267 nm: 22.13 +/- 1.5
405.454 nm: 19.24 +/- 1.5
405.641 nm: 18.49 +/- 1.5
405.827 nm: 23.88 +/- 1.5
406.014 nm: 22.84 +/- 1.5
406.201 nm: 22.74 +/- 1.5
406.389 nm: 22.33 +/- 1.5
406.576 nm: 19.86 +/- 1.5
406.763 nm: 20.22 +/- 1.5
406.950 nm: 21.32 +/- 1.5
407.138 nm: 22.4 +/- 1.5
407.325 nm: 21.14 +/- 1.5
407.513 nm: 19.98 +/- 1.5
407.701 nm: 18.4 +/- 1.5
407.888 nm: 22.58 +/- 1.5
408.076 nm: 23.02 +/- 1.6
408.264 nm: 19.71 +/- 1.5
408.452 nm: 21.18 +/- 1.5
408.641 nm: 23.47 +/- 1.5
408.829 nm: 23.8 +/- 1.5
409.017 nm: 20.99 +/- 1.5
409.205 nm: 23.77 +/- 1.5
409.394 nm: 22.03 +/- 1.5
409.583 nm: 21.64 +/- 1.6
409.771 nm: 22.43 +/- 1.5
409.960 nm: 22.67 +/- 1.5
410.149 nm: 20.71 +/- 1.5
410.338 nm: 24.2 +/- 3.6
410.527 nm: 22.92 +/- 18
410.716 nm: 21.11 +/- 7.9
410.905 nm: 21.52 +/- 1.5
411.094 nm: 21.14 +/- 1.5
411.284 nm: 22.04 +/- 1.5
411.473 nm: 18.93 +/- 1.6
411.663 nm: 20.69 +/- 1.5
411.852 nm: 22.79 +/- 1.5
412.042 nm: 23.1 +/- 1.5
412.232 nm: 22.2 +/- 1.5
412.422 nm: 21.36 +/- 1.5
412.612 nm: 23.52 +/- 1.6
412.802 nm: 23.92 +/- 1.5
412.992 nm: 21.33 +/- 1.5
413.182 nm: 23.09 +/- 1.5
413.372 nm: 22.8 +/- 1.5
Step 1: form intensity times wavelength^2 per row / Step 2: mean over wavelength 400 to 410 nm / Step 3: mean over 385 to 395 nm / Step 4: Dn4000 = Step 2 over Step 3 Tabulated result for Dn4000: 1.9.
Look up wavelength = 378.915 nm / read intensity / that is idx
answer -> 15.4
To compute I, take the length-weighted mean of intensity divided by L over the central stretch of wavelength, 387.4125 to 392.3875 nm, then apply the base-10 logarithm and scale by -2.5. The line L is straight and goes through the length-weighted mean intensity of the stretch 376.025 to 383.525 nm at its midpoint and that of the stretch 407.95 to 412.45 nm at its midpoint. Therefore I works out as 0.137 mag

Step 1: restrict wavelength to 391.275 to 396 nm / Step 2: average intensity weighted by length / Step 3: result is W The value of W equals 12.4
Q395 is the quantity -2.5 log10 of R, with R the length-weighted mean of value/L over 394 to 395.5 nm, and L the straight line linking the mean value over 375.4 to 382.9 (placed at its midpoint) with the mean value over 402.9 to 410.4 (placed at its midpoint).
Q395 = 0.365 mag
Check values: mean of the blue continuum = 12.6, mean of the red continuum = 21.7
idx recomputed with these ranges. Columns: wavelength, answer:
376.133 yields 11.16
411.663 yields 20.69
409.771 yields 22.43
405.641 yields 18.49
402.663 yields 22.56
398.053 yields 14.01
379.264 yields 11.71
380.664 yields 11.98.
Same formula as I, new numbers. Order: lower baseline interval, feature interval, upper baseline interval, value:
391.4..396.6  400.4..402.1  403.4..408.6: -0.218 mag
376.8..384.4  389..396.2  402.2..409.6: 0.264 mag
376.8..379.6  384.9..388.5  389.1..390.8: 0.198 mag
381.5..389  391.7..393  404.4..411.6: 0.104 mag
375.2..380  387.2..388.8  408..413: 0.324 mag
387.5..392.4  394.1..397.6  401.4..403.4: 0.407 mag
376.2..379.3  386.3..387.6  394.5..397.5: 0.089 mag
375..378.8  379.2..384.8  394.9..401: 0.198 mag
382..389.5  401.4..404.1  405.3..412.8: -0.181 mag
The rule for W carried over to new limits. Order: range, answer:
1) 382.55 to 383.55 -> 9.11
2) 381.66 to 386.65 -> 10.5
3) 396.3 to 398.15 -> 11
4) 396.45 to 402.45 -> 17.8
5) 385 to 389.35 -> 11.6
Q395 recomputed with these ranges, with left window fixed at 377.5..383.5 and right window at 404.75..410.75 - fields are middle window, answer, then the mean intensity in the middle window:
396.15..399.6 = 0.294 mag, 14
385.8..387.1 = 0.238 mag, 11.6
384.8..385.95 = 0.295 mag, 10.7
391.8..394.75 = 0.473 mag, 10.8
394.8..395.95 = 0.149 mag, 15.2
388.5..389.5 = 0.229 mag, 12.4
